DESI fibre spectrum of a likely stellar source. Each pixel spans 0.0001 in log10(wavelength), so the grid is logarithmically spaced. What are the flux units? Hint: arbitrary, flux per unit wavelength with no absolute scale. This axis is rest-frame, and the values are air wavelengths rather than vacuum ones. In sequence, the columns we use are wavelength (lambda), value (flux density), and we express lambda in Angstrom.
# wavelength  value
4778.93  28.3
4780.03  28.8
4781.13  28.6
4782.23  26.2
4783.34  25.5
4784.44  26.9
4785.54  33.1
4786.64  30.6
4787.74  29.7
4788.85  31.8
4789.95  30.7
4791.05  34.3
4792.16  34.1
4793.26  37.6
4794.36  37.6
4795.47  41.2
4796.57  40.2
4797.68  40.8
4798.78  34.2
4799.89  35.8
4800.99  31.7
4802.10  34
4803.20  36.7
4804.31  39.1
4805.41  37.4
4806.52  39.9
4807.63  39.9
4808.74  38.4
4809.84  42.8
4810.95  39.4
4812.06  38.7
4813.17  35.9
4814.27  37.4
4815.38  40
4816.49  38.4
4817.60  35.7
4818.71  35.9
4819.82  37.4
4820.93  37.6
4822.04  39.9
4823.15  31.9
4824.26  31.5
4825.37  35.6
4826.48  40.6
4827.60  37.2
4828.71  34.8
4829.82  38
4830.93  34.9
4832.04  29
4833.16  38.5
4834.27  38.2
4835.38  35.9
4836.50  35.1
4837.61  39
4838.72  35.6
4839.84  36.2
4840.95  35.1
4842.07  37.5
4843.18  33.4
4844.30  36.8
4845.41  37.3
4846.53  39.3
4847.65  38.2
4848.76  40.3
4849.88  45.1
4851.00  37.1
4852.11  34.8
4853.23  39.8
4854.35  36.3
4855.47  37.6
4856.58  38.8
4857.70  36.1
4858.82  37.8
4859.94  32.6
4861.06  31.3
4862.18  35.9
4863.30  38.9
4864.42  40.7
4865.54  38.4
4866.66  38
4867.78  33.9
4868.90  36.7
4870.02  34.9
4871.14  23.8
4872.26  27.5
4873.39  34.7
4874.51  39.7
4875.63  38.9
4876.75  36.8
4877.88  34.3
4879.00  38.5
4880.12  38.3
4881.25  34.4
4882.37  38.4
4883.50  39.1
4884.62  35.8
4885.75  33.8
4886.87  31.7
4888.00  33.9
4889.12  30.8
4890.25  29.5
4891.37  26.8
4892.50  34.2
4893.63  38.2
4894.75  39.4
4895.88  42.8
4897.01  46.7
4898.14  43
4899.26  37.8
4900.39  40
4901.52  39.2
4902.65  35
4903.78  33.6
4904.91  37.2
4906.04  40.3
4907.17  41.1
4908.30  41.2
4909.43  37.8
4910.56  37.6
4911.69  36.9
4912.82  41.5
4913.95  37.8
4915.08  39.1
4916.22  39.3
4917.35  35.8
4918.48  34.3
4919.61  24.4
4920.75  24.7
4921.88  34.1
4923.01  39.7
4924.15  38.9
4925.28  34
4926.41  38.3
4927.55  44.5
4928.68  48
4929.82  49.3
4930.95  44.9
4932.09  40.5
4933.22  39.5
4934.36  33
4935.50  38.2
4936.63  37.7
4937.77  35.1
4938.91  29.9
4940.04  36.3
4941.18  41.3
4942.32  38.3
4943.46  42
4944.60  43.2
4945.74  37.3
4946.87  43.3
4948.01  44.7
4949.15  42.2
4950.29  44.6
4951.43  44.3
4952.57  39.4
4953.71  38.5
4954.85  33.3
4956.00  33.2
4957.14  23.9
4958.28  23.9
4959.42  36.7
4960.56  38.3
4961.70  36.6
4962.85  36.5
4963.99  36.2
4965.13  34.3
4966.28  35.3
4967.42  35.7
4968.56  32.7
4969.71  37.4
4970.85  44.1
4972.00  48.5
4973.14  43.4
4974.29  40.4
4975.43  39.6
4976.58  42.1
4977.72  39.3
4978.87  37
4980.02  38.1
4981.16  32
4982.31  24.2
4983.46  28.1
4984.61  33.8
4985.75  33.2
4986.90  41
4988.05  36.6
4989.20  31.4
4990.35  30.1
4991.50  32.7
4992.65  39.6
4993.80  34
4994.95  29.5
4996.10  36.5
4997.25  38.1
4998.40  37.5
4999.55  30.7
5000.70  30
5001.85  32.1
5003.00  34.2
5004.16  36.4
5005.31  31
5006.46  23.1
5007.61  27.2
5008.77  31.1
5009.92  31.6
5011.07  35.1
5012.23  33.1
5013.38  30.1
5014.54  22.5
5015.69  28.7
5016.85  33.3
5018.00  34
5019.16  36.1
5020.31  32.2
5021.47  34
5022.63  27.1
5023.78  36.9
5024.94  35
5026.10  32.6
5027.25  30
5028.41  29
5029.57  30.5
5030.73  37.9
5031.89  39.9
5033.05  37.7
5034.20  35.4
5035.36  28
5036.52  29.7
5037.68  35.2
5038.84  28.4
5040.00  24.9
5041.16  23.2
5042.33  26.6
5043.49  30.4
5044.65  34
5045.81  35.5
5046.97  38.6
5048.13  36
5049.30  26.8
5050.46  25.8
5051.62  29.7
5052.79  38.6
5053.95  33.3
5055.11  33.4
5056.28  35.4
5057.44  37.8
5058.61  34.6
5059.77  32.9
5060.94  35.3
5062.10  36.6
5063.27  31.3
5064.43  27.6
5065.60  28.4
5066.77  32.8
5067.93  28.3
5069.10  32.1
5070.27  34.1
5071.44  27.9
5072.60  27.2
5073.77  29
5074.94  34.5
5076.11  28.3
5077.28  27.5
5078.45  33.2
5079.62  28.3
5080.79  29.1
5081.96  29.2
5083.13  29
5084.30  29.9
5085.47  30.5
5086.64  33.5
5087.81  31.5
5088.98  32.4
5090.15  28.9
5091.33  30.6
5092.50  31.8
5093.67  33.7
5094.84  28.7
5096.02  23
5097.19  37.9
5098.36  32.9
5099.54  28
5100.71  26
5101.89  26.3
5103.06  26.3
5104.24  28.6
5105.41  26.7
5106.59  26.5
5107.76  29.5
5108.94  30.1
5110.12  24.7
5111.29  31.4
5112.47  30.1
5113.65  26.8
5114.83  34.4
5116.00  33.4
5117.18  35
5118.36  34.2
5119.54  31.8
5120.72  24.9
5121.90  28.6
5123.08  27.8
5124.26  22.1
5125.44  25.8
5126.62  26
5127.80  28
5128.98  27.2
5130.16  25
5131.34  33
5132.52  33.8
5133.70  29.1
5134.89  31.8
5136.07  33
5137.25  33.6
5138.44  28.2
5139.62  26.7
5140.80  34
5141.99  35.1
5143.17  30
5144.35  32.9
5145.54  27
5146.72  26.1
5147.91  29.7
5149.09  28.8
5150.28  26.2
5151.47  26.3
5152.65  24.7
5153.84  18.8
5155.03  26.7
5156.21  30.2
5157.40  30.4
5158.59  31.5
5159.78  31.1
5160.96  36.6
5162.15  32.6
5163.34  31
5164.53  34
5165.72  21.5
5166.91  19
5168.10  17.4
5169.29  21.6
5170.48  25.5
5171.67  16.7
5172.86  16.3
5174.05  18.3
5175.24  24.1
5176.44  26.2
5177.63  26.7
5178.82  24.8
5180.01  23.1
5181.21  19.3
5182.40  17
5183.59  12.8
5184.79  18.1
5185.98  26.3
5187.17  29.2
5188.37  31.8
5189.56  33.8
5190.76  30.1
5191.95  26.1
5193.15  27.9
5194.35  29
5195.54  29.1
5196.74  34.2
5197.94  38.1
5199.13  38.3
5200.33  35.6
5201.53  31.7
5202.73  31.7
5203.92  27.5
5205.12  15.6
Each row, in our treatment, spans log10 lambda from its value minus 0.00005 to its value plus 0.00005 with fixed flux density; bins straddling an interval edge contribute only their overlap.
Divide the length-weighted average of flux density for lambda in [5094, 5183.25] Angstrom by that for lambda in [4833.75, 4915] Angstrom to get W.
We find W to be 0.75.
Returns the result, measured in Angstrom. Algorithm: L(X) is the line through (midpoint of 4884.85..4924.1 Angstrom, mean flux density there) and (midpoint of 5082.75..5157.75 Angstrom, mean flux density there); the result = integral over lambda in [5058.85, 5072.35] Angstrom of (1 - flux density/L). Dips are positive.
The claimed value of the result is -0.2 Angstrom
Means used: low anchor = 36.5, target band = 31.6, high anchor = 29.3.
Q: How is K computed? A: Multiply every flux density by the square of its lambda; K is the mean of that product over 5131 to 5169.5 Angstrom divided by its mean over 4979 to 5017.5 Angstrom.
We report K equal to 0.95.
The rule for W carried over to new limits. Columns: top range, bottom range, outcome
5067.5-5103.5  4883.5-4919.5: 0.81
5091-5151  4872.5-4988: 0.79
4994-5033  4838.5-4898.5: 0.89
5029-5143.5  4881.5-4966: 0.82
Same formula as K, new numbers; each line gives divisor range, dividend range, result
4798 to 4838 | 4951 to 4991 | 1.04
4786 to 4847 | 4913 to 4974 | 1.09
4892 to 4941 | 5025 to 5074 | 0.88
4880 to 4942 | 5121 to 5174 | 0.81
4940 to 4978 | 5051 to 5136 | 0.83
